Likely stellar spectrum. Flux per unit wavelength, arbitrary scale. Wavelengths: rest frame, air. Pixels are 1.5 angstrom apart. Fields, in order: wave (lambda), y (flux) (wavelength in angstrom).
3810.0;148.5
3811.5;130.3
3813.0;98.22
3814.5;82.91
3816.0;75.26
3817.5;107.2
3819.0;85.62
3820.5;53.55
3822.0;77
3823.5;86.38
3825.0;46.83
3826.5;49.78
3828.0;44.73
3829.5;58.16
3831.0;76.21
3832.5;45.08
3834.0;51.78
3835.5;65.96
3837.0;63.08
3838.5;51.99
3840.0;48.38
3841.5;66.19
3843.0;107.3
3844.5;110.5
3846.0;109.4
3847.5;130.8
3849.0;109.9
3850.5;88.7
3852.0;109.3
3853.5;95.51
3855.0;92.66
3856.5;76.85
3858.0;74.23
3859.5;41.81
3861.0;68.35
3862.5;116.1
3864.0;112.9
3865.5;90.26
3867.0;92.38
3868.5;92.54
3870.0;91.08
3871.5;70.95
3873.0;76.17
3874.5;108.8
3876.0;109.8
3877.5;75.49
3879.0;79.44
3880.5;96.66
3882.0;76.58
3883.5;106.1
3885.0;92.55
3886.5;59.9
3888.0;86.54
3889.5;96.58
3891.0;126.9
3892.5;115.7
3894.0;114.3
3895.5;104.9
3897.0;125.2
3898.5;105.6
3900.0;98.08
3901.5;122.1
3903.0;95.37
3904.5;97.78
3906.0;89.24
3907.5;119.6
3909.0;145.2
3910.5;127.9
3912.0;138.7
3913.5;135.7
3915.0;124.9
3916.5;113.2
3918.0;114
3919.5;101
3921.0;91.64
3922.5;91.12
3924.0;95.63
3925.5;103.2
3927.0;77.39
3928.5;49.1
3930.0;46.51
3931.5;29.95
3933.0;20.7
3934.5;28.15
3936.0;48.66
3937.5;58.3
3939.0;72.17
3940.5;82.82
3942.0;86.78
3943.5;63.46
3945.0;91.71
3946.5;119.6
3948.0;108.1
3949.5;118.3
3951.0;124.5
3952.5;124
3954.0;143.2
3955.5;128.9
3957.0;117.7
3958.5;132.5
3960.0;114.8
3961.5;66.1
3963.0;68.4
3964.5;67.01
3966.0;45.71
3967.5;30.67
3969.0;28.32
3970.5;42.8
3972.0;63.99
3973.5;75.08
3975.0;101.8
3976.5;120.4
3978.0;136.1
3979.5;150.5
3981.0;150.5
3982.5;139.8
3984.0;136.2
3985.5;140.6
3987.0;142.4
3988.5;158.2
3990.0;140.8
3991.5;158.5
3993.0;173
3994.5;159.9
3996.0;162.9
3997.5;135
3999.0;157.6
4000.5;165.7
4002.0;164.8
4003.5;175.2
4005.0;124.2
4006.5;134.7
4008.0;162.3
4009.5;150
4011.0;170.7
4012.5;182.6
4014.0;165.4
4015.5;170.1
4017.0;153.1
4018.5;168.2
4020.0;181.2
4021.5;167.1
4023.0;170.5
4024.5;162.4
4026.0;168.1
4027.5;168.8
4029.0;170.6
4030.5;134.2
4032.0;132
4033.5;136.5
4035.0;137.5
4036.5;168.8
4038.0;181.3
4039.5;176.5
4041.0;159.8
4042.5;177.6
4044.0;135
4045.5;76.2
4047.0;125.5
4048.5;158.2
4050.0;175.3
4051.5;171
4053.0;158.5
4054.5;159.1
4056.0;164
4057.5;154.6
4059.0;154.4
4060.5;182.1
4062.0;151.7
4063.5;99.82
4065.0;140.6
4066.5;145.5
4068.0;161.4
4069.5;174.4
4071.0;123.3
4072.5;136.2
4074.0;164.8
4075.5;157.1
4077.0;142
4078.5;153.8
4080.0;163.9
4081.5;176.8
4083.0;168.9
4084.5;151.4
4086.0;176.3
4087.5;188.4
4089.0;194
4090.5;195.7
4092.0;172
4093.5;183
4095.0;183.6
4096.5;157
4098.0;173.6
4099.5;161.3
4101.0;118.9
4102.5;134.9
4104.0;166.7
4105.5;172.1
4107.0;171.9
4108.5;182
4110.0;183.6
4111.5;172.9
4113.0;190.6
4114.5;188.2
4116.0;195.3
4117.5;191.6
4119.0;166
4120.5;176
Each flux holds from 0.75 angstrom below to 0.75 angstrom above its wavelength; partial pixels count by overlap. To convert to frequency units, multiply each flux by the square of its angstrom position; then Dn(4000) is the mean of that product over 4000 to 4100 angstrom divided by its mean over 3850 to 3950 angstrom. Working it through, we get 1.87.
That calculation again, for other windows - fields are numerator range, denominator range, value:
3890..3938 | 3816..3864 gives 1.27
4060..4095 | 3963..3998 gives 1.48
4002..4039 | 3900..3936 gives 1.82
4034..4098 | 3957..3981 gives 1.94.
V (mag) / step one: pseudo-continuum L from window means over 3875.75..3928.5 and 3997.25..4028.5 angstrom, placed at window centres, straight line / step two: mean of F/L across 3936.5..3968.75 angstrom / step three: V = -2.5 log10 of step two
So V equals 0.37 mag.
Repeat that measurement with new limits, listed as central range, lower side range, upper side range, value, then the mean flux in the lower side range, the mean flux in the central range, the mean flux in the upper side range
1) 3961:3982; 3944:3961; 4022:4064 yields 0.465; 119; 82.8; 154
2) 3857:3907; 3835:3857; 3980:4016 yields 0.113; 88.8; 94.3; 155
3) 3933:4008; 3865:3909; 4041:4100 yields 0.142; 98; 111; 159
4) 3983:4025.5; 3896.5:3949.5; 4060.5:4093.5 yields -0.231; 92.2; 158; 160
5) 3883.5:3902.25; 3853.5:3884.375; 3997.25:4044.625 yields -0.052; 87.7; 104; 160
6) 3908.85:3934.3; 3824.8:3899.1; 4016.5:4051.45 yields 0.190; 86.4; 91.8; 156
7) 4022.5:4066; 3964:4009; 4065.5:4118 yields -0.037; 125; 153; 168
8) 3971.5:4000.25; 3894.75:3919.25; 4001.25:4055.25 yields 0.040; 116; 138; 158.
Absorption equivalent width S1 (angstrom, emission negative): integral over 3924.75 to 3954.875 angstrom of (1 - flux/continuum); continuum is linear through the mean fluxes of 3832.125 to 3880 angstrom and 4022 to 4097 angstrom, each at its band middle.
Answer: 9.4 angstrom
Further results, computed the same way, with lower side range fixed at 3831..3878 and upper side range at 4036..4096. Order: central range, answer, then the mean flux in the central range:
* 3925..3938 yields 7.17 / 50.2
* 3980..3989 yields -0.93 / 144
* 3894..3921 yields -2.78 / 115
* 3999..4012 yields -1.72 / 157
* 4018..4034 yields -1.64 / 160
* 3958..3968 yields 3.92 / 74.7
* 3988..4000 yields -1.94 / 156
